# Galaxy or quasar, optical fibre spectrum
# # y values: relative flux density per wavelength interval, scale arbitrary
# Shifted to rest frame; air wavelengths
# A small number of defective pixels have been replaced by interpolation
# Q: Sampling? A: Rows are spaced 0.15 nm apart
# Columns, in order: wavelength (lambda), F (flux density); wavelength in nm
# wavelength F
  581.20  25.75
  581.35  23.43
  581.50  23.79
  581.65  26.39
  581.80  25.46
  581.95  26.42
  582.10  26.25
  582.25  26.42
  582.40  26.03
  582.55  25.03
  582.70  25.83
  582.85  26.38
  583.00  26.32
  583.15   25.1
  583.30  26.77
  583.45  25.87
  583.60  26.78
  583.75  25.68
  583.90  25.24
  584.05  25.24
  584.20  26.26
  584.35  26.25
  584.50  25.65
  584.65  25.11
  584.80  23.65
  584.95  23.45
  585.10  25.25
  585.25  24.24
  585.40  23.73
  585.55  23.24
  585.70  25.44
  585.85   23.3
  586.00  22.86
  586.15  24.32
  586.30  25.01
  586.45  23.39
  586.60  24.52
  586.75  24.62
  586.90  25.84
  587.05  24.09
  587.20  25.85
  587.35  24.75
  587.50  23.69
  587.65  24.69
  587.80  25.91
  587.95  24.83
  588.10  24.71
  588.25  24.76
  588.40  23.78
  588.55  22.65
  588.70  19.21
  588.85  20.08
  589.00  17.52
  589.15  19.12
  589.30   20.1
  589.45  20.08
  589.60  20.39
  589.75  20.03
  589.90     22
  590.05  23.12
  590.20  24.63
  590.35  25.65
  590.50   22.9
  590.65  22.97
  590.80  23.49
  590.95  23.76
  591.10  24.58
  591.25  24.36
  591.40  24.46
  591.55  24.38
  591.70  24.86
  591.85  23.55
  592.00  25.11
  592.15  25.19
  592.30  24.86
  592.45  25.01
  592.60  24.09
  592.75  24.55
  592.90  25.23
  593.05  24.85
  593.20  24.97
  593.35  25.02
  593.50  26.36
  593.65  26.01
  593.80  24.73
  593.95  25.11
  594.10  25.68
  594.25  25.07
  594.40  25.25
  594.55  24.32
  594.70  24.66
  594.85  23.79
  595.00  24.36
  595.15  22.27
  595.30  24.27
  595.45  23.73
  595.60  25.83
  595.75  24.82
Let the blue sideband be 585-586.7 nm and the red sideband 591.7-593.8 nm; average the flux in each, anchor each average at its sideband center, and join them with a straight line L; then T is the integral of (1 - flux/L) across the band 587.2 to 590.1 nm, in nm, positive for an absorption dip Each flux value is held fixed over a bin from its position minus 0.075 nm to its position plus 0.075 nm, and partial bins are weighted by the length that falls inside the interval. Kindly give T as 0.26 nm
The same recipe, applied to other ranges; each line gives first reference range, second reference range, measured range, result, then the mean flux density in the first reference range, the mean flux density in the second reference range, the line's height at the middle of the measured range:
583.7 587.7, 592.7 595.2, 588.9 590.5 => 0.22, 24.6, 24.9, 24.7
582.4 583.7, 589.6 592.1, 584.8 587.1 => 0.08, 26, 23.7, 25.1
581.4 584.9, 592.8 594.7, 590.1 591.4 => 0.07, 25.7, 25.2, 25.3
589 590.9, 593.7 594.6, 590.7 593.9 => -0.14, 21.9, 25.1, 23.7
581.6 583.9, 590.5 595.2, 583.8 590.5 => 0.48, 26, 24.6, 25.4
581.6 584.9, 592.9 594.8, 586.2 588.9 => 0.16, 25.8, 25.2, 25.5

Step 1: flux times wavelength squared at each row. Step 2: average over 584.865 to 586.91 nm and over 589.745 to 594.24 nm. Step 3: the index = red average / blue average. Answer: 1.03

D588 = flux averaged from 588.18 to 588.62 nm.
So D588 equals 23.7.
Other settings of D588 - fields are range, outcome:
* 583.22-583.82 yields 26.3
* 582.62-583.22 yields 25.9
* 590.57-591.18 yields 23.7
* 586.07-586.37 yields 24.6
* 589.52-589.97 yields 20.8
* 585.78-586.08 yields 23.1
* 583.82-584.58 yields 25.7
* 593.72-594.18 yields 25.2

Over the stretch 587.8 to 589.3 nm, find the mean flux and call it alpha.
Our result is 22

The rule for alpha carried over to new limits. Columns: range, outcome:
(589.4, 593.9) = 24.1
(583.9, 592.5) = 23.7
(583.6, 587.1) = 24.7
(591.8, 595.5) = 24.7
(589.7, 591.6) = 23.6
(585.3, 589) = 23.8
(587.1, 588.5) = 24.7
